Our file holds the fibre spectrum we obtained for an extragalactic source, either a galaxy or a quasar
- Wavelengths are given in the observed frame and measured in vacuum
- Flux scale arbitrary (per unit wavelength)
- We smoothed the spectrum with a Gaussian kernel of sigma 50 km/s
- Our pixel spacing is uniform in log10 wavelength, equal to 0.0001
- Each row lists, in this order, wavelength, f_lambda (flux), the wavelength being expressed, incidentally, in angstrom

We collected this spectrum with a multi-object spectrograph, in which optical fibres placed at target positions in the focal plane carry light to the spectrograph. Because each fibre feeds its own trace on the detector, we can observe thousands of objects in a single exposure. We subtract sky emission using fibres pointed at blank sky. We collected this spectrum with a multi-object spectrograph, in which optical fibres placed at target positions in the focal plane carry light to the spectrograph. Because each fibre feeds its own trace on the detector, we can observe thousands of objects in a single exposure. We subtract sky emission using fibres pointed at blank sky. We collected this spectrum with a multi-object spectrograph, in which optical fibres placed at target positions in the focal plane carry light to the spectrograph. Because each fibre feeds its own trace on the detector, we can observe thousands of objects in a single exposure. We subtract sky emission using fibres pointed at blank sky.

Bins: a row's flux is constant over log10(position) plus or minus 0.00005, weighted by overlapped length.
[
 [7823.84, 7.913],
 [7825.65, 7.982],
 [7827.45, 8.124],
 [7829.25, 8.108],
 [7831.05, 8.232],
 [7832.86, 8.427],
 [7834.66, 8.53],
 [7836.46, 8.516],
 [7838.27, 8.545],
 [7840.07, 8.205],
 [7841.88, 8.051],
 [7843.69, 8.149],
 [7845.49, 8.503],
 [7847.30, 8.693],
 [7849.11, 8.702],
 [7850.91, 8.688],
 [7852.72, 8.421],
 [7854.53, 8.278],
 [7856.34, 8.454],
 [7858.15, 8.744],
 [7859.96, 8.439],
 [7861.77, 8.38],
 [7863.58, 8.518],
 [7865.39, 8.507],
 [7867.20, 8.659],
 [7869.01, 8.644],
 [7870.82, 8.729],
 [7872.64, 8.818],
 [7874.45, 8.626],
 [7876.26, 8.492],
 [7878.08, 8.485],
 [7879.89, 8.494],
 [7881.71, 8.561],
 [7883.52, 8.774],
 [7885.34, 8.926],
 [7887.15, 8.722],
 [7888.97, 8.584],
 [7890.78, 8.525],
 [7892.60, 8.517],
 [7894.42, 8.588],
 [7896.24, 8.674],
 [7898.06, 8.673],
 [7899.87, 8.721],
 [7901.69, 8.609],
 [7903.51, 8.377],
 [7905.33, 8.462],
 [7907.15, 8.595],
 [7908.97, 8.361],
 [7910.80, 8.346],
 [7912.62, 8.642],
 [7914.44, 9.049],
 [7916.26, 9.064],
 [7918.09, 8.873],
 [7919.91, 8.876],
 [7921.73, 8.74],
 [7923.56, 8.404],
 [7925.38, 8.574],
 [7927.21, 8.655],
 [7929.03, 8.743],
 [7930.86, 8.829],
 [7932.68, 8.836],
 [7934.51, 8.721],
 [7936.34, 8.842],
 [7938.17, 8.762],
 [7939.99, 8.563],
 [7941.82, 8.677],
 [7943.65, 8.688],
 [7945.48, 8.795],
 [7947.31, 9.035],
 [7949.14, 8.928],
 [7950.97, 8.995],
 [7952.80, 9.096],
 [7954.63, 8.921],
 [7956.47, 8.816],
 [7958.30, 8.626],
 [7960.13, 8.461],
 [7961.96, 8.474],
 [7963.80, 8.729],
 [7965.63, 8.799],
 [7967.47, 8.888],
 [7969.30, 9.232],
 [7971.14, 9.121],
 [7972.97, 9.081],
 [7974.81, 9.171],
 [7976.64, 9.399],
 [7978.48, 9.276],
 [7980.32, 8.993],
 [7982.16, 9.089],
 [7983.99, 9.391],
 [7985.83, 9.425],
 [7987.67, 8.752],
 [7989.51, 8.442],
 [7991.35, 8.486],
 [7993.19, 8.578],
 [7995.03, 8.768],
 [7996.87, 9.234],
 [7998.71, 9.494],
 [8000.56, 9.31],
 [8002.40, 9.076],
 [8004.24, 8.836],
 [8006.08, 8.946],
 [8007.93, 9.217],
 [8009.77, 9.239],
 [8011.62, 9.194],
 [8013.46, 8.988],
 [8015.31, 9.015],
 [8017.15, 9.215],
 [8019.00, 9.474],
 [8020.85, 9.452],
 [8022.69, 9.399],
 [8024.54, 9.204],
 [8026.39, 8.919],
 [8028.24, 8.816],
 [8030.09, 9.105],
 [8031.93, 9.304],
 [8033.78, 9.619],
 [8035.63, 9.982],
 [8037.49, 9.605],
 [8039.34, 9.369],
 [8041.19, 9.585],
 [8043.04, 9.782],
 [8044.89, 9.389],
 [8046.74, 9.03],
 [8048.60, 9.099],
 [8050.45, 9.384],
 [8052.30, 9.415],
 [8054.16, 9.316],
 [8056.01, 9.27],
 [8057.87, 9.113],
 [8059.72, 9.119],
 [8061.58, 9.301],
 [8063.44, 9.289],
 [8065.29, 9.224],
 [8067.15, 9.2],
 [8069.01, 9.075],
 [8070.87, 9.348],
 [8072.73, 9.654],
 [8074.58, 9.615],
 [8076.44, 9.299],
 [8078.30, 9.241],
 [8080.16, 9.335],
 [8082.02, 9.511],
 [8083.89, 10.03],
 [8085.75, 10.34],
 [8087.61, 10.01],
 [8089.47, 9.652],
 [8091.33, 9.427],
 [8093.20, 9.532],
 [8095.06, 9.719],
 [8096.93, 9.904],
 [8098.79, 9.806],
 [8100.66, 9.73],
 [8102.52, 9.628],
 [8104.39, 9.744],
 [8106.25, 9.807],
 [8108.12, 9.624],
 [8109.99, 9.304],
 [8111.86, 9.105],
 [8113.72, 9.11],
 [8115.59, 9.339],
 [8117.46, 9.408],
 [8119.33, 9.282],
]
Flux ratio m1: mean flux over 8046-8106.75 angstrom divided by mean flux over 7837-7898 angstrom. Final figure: 1.11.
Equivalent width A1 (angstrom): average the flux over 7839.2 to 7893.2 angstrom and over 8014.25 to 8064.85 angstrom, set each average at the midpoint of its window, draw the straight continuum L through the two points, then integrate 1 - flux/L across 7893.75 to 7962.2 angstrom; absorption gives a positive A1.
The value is 0.8 angstrom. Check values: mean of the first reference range 8.54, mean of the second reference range 9.32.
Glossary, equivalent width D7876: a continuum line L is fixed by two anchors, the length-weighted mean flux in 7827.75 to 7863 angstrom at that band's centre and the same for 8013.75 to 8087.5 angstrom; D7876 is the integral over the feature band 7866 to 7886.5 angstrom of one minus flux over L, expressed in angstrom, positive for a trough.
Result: -0.2 angstrom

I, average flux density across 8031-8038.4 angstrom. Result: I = 9.63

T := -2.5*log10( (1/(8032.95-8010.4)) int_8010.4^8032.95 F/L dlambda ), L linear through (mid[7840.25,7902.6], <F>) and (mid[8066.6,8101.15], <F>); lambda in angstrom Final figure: 0.01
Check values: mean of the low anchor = 8.56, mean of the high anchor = 9.6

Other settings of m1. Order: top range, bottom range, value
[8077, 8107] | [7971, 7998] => 1.08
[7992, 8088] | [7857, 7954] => 1.07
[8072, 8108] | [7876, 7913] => 1.13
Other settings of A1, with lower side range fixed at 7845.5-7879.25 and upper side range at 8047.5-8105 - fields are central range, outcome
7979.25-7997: 0.40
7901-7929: 0.48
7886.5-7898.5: 0.13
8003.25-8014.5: 0.16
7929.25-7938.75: 0.09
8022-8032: 0.19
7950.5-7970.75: 0.38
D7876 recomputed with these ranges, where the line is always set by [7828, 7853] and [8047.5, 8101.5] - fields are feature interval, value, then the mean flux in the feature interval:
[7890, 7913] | 0.4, 8.54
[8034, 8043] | -0.3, 9.64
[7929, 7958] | 0.2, 8.82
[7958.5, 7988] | 0.0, 9.01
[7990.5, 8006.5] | 0.3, 8.98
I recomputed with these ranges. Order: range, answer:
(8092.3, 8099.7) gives 9.74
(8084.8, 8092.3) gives 9.86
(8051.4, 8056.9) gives 9.33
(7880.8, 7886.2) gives 8.75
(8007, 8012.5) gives 9.2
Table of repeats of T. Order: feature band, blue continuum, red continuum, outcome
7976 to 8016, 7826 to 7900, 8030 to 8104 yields 0.01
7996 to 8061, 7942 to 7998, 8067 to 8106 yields 0.00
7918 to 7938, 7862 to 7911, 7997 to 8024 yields 0.01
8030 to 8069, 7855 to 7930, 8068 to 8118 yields 0.00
